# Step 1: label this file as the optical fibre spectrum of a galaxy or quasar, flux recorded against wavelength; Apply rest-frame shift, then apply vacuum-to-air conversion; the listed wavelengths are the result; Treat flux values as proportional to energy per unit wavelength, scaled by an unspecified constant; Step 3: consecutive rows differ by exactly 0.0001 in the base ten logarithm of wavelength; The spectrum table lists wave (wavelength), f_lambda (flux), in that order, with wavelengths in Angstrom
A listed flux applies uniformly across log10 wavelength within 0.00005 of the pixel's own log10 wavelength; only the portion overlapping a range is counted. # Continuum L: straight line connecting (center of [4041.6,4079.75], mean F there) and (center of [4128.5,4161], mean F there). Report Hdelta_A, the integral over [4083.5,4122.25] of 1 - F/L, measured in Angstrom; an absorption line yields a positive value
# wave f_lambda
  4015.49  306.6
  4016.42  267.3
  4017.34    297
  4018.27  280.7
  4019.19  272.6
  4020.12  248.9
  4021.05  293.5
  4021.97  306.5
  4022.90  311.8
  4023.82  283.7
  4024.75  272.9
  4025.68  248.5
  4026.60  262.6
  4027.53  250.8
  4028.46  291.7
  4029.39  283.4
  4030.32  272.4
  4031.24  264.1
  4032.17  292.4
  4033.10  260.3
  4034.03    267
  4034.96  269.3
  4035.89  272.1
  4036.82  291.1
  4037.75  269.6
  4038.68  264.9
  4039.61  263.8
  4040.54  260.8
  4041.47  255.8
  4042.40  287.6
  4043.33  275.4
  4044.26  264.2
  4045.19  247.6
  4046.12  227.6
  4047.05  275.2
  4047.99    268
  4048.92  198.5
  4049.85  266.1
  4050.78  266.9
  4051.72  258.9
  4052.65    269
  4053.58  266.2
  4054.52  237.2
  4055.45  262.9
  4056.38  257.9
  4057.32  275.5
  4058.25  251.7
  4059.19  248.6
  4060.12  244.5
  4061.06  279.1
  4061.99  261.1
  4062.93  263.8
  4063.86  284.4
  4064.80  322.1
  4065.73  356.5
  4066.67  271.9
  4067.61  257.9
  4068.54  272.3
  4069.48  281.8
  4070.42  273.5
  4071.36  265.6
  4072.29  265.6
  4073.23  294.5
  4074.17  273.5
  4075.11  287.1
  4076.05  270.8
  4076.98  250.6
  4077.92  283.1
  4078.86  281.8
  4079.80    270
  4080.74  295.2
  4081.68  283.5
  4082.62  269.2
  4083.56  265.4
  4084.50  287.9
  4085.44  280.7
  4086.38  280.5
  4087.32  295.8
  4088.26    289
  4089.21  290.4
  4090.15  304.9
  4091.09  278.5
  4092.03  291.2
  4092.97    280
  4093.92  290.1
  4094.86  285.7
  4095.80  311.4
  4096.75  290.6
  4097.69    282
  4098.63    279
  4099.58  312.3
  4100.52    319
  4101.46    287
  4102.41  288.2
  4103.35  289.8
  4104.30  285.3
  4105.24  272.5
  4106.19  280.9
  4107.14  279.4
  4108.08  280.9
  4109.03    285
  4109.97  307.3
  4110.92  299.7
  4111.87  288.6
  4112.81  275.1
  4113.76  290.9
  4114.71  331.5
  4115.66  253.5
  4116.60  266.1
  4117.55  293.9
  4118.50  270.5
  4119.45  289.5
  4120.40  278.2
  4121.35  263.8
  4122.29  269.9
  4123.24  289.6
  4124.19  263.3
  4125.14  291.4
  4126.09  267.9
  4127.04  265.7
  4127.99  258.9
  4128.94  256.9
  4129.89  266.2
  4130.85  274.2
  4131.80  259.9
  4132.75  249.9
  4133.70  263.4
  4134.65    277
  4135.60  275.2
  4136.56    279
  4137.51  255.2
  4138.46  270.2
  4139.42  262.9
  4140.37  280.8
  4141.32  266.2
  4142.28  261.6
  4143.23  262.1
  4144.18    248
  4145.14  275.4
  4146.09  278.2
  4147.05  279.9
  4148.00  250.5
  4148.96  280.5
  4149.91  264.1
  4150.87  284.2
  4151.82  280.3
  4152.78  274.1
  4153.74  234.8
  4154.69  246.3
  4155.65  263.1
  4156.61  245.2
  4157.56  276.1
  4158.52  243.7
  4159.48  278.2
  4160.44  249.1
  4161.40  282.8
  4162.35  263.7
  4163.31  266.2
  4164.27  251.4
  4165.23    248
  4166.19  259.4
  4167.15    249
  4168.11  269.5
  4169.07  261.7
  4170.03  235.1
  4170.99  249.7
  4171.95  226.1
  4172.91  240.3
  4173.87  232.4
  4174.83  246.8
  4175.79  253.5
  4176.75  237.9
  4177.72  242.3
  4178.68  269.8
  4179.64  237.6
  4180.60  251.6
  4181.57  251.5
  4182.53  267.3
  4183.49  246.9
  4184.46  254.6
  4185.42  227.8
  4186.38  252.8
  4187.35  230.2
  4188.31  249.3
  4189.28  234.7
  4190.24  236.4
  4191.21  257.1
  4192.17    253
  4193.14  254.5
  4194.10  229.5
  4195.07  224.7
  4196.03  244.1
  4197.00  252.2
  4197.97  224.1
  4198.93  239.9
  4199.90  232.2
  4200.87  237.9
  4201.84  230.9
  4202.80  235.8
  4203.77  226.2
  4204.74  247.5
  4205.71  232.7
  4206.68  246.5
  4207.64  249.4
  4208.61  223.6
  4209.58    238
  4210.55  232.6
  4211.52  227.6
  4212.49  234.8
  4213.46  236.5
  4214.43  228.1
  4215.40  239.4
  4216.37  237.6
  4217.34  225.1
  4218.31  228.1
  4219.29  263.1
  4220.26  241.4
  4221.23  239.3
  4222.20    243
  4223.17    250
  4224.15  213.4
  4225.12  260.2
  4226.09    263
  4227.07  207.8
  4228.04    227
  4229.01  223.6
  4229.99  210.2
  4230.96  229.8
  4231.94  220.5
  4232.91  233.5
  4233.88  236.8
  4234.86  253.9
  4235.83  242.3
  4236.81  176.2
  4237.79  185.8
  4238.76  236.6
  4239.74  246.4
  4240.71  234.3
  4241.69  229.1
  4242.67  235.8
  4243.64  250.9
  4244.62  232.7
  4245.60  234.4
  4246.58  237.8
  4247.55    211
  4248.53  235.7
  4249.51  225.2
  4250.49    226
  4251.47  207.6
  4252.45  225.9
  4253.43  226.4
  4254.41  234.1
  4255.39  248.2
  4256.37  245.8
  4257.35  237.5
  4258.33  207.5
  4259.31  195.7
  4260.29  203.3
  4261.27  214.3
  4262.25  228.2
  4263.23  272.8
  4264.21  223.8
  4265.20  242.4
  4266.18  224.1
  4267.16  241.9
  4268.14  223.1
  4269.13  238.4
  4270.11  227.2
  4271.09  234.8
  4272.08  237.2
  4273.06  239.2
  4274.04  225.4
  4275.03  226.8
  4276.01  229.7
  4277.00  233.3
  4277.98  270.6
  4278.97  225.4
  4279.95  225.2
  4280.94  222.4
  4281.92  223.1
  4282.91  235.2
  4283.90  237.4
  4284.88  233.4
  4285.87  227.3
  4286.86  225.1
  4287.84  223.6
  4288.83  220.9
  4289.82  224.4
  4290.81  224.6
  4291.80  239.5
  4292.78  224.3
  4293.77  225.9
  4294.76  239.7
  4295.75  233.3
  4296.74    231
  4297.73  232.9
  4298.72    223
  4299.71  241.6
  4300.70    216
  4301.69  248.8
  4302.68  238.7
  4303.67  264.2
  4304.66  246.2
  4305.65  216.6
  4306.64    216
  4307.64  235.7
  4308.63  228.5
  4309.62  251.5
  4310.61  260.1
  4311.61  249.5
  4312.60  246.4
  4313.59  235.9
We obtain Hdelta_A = -3.0 Angstrom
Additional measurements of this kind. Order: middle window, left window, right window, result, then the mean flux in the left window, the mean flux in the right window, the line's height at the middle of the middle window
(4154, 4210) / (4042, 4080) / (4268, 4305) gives 0.6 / 269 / 233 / 249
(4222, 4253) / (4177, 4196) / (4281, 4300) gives 1.1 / 246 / 230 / 238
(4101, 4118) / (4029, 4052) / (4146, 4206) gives -1.9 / 265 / 250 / 257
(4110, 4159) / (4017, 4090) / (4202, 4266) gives -3.2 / 273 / 232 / 254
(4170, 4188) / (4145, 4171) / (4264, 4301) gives 0.8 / 262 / 231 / 257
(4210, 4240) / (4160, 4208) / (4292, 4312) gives 1.3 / 246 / 236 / 242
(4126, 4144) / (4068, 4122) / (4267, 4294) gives 0.5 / 284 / 231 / 273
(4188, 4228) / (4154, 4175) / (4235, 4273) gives 0.6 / 254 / 229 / 242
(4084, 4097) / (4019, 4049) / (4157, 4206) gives -1.4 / 270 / 247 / 261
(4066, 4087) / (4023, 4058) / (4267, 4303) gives -1.3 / 265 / 231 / 260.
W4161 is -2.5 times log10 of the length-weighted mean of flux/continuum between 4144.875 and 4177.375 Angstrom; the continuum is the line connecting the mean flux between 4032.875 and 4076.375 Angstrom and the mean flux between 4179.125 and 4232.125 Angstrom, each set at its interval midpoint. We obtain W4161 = -0.05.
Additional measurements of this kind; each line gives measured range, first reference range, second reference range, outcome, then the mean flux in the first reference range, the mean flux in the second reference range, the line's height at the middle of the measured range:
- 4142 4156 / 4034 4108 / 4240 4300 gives -0.03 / 276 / 230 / 258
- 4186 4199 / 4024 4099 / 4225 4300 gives 0.02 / 273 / 230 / 245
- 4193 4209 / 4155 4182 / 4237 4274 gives 0.03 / 253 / 229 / 244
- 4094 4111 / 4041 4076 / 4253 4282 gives -0.12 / 268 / 231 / 260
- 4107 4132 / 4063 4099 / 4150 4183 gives -0.03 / 284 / 255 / 271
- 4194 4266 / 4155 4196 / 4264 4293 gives 0.04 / 250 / 231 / 240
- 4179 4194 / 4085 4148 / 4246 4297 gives 0.04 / 280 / 230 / 257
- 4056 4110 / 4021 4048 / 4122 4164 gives -0.05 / 272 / 267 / 269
